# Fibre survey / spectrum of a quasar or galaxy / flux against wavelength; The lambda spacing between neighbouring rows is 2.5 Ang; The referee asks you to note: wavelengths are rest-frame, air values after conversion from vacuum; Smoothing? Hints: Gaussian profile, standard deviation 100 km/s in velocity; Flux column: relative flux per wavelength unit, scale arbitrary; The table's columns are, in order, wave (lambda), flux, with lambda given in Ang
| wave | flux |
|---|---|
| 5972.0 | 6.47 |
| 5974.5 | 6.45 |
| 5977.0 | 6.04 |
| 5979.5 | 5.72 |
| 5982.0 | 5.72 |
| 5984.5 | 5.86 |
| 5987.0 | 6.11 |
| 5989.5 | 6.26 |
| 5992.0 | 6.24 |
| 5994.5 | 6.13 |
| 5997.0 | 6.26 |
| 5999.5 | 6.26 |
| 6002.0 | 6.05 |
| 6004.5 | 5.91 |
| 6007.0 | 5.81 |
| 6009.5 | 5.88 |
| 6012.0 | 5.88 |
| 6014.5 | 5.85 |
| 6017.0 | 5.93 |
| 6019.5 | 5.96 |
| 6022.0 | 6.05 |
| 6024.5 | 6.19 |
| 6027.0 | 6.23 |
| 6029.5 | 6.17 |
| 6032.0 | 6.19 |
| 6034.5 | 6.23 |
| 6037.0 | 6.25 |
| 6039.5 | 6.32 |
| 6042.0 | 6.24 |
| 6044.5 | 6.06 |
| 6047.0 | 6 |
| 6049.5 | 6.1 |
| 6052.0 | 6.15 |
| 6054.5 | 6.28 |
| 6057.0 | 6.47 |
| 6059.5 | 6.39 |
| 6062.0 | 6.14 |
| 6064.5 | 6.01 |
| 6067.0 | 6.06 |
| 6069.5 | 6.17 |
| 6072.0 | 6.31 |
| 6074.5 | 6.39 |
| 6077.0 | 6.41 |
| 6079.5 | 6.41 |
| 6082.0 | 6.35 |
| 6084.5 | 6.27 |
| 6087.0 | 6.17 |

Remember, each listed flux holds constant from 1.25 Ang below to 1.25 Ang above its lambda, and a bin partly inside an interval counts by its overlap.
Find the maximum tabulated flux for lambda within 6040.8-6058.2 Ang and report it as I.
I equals 6.47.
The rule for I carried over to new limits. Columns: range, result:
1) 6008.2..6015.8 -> 5.88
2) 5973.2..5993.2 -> 6.45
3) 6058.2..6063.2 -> 6.39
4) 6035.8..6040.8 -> 6.32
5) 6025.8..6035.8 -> 6.23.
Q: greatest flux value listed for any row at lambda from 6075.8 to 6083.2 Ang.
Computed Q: 6.41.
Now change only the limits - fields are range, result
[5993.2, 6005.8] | 6.26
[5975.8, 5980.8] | 6.04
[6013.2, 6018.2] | 5.93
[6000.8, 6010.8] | 6.05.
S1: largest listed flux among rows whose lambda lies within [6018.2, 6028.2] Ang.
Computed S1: 6.23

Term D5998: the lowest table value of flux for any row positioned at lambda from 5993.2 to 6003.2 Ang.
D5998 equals 6.05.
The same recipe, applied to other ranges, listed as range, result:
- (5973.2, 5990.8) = 5.72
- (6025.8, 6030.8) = 6.17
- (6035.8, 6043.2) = 6.24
